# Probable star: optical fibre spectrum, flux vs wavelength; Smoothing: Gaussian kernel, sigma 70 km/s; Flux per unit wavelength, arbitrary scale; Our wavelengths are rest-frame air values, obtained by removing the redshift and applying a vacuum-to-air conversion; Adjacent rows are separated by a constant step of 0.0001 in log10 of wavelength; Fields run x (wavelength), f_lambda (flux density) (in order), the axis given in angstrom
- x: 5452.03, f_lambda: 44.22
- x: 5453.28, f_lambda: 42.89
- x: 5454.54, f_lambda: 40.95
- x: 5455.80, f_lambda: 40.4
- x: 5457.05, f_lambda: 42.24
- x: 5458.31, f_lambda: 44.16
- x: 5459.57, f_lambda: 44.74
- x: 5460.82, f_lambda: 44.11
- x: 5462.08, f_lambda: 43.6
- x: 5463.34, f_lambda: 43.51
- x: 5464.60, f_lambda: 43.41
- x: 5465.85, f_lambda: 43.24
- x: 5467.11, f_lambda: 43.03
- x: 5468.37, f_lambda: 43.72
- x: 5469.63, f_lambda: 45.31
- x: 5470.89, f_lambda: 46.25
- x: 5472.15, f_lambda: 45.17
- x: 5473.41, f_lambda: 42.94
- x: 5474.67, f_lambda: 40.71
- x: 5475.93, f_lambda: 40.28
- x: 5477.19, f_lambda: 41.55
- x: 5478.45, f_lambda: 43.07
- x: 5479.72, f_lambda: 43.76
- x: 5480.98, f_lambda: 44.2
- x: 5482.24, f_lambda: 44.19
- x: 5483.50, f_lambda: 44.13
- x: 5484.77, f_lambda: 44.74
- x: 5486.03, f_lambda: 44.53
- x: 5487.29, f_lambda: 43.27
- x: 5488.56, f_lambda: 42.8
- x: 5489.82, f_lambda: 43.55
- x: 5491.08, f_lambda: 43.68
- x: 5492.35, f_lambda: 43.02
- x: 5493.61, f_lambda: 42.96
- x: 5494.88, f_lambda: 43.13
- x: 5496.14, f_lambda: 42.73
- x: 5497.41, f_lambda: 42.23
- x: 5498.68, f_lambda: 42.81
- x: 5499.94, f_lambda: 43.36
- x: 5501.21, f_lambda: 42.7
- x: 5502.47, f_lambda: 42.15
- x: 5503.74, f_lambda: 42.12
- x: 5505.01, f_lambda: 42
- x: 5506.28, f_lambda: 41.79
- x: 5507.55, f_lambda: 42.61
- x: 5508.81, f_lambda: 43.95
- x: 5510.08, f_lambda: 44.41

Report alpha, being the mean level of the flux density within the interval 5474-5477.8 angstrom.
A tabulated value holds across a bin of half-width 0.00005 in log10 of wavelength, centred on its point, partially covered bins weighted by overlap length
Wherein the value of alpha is 40.9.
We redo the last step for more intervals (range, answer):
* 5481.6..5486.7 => 44.4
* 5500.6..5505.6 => 42.3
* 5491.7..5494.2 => 43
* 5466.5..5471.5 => 44.6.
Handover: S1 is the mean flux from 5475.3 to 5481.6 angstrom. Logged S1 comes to 42.5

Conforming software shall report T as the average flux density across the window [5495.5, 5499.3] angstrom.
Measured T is 42.6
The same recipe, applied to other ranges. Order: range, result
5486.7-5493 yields 43.3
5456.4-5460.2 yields 43.8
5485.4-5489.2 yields 43.6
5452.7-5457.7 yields 41.6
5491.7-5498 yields 42.8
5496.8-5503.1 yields 42.7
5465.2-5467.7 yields 43.3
